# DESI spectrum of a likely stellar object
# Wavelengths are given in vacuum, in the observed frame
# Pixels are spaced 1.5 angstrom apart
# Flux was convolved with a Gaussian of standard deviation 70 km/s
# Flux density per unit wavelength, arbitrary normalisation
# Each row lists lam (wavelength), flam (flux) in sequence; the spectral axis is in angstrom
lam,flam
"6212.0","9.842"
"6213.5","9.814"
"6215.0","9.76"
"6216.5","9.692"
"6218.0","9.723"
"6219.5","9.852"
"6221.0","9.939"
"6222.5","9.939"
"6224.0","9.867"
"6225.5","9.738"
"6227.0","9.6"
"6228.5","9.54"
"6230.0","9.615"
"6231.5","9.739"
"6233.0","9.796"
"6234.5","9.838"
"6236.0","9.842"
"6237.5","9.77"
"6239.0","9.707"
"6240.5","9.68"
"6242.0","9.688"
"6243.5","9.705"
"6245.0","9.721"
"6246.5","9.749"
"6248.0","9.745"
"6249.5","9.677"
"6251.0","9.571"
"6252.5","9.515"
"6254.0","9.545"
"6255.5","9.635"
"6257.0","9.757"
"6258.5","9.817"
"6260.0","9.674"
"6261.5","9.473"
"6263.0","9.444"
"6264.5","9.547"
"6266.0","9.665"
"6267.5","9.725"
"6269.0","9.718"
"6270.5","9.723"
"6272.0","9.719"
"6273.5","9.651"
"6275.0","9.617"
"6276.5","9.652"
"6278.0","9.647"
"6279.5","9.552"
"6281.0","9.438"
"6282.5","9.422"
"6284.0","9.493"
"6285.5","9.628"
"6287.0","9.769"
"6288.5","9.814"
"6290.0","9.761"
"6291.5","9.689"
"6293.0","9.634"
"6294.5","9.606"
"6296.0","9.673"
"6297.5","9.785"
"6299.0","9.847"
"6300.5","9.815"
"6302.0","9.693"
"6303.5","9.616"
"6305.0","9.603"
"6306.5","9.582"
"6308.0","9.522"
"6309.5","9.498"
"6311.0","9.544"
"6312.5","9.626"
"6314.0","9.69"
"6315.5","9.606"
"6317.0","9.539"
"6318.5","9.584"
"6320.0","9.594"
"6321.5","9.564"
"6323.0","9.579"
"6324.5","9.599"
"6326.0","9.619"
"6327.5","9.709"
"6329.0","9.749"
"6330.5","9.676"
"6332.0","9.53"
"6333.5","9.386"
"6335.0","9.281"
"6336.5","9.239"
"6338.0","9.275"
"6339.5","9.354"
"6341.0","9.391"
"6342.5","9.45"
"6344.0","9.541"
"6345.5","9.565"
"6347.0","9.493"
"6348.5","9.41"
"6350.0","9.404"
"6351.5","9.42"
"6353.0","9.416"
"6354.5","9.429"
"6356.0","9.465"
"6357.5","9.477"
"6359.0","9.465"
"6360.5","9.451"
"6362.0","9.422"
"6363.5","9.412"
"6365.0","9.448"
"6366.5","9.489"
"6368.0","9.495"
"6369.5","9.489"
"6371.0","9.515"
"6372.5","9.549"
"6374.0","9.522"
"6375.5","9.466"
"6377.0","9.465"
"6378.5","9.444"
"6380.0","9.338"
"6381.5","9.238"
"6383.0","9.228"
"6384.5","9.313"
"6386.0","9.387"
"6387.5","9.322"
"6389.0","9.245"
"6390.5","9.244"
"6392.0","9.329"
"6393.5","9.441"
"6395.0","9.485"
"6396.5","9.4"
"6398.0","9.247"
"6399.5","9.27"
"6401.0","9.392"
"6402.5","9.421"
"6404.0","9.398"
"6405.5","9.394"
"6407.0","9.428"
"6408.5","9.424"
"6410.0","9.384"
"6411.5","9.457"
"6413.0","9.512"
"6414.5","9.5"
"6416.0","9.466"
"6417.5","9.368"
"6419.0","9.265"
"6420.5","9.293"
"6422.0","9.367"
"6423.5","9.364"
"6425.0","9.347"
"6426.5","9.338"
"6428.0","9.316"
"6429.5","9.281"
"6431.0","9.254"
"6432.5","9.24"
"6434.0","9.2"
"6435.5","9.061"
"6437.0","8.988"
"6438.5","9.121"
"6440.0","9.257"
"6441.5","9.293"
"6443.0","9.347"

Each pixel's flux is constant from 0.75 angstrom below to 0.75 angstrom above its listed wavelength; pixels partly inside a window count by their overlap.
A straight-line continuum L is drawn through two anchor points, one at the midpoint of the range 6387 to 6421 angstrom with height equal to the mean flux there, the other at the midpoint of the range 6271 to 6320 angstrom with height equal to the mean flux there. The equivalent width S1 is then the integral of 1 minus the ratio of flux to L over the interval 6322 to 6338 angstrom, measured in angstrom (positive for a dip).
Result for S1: 0.0 angstrom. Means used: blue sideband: 9.63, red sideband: 9.38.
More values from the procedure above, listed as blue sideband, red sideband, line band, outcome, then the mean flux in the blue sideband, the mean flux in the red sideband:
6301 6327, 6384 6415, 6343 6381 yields 0.05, 9.59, 9.38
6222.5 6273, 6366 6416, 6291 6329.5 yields -0.30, 9.69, 9.4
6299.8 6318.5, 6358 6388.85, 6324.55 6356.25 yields 0.16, 9.61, 9.42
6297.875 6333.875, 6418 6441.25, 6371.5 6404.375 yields 0.05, 9.62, 9.25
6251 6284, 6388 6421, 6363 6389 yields 0.04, 9.61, 9.38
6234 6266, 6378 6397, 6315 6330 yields -0.19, 9.67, 9.34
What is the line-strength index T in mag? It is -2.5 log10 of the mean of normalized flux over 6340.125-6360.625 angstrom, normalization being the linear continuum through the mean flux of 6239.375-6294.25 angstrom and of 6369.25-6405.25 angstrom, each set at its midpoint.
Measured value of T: 0.00 mag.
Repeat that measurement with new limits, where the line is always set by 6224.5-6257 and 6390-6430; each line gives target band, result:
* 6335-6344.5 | 0.02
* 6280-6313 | -0.01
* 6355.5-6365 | 0.00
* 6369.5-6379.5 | -0.01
